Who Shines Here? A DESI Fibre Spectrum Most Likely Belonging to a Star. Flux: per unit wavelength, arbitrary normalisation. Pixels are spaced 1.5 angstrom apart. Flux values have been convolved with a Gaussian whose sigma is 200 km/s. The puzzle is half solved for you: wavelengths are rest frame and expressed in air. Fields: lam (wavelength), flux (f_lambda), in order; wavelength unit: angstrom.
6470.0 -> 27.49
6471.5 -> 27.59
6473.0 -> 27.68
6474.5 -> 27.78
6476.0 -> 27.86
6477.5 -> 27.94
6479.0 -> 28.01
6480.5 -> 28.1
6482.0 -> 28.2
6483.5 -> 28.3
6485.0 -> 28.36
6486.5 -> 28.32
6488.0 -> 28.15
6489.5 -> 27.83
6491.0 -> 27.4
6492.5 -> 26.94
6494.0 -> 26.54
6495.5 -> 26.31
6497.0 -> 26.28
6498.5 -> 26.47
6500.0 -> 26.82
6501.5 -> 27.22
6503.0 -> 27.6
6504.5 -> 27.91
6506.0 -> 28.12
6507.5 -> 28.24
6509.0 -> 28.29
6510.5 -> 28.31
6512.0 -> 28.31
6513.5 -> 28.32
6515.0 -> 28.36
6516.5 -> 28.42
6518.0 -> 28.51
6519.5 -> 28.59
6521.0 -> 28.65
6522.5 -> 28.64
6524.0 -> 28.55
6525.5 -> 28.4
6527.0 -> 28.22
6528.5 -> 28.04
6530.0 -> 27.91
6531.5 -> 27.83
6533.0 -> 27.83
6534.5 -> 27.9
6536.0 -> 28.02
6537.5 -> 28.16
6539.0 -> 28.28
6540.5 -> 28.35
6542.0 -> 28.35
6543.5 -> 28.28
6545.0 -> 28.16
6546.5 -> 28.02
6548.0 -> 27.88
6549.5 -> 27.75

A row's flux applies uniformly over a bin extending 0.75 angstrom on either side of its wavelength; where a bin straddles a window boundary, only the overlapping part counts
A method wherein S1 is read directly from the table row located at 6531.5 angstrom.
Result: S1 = 27.83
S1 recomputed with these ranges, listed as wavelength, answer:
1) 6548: 27.88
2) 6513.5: 28.32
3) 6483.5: 28.3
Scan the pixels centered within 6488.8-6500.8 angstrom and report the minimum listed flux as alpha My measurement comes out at 26.28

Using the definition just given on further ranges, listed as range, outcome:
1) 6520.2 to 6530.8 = 27.91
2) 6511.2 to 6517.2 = 28.31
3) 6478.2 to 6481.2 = 28.01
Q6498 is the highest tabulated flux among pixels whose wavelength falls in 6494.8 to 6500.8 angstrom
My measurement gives 26.82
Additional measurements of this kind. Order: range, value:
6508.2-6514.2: 28.32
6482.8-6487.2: 28.36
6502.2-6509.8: 28.29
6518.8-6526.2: 28.65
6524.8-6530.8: 28.4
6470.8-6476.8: 27.86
